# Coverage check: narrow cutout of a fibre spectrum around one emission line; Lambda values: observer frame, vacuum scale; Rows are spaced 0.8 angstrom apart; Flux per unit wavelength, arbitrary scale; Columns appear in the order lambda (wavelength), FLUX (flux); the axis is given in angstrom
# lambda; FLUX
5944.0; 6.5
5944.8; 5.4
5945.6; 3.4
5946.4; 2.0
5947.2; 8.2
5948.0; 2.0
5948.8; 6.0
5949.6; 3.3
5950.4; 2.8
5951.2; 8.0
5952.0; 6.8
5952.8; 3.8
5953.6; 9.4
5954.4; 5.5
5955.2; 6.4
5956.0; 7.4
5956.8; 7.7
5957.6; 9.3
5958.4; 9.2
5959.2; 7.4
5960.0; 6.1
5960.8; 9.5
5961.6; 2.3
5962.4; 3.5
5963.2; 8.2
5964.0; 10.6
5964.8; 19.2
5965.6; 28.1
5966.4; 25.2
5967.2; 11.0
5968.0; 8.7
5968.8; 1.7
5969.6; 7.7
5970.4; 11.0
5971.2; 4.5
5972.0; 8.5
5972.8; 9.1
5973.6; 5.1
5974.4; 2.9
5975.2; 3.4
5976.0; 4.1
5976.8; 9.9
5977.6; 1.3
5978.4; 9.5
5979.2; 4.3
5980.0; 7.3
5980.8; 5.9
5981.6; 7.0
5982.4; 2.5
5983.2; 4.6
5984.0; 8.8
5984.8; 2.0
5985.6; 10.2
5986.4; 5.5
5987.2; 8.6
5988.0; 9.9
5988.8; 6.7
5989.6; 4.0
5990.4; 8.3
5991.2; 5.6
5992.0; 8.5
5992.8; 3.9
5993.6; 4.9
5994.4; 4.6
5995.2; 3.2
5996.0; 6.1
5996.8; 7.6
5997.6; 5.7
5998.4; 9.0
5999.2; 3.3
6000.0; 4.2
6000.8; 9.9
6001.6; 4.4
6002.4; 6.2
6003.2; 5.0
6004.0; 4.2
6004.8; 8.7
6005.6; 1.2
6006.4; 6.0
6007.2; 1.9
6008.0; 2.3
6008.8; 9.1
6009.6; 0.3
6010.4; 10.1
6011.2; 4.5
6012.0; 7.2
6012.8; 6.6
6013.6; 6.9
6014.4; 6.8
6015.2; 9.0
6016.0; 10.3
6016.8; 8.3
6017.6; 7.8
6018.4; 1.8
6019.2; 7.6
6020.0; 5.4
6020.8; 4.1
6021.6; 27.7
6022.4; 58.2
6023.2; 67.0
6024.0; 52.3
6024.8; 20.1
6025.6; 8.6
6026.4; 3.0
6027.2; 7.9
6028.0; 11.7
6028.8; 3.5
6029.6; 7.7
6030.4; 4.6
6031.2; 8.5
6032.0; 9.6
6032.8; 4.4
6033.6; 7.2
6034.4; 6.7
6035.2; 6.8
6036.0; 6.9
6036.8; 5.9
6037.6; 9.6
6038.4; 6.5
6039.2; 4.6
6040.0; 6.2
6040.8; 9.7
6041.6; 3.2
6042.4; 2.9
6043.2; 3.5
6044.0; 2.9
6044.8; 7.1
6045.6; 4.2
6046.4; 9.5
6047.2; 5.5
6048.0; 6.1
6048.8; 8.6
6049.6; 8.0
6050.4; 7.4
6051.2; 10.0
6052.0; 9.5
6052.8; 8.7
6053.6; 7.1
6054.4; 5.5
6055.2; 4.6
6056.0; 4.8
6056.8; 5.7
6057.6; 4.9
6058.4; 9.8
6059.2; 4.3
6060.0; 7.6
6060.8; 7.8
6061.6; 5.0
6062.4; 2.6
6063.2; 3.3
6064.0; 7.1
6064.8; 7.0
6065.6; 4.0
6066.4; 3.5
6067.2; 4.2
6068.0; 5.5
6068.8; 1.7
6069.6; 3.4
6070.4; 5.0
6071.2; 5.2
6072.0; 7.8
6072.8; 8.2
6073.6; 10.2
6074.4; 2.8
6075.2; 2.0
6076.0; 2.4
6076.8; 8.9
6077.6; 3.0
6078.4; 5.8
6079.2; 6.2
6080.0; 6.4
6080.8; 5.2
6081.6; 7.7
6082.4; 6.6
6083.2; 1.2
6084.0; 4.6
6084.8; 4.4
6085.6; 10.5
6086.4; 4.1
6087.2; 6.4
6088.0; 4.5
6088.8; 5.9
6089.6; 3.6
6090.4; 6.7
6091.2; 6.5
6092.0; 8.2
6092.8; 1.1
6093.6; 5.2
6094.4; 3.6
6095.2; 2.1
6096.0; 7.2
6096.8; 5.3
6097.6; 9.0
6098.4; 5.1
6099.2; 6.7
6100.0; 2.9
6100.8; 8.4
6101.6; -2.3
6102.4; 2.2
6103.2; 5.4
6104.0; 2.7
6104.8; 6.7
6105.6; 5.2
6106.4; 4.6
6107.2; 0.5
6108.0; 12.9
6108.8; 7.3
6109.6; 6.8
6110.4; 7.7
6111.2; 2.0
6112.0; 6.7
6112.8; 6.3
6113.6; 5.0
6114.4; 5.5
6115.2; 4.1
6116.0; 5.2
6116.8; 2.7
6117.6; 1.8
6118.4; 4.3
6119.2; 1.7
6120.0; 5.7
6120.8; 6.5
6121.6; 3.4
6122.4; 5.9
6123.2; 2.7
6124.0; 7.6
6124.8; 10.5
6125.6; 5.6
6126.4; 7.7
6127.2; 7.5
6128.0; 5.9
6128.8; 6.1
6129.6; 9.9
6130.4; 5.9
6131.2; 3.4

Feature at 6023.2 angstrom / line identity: [O III]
